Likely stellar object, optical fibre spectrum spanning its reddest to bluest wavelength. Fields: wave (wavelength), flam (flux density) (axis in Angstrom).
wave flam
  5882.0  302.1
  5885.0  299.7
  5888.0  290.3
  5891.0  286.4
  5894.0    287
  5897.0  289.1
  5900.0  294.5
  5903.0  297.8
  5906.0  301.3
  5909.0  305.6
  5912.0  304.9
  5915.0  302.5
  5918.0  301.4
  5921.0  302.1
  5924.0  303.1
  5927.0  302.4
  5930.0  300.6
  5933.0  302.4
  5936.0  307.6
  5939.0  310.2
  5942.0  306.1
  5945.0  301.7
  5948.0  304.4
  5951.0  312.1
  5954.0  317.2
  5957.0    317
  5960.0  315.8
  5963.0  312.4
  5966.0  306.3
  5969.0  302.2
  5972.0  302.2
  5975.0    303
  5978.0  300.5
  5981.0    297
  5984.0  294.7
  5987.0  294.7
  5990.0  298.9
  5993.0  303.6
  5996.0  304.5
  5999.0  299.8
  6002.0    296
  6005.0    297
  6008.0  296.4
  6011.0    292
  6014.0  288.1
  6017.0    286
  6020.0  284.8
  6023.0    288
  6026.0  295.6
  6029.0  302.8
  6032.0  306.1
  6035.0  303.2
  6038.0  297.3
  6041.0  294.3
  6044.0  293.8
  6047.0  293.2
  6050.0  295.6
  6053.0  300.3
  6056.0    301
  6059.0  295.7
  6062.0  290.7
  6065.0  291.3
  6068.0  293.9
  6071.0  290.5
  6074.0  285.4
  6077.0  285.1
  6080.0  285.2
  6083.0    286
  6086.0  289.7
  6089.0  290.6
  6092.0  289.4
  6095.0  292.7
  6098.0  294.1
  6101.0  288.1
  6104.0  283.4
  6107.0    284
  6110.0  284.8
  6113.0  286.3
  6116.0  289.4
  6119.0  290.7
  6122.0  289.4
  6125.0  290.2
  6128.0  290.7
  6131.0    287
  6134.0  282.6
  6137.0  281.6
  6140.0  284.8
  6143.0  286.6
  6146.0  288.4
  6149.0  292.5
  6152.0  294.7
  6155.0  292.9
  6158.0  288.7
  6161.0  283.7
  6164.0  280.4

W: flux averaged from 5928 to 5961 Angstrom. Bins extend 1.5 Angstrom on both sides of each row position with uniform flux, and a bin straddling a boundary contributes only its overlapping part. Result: 308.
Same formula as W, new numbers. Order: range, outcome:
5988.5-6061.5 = 296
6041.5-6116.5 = 290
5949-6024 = 301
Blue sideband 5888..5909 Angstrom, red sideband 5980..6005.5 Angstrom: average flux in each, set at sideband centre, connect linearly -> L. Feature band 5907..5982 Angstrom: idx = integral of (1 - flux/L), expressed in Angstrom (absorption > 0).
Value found -2.5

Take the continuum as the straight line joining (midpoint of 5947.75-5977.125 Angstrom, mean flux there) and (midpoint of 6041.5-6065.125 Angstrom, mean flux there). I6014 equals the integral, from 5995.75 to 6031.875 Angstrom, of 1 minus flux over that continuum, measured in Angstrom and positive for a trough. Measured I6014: 0.8 Angstrom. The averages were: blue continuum 309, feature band 294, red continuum 295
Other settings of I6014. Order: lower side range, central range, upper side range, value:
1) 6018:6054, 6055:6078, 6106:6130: 0.1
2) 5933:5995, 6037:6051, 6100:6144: 0.1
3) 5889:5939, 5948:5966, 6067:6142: -1.0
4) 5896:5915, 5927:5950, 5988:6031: -0.5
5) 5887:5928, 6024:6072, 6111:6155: -0.8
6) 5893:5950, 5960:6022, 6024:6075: 0.0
